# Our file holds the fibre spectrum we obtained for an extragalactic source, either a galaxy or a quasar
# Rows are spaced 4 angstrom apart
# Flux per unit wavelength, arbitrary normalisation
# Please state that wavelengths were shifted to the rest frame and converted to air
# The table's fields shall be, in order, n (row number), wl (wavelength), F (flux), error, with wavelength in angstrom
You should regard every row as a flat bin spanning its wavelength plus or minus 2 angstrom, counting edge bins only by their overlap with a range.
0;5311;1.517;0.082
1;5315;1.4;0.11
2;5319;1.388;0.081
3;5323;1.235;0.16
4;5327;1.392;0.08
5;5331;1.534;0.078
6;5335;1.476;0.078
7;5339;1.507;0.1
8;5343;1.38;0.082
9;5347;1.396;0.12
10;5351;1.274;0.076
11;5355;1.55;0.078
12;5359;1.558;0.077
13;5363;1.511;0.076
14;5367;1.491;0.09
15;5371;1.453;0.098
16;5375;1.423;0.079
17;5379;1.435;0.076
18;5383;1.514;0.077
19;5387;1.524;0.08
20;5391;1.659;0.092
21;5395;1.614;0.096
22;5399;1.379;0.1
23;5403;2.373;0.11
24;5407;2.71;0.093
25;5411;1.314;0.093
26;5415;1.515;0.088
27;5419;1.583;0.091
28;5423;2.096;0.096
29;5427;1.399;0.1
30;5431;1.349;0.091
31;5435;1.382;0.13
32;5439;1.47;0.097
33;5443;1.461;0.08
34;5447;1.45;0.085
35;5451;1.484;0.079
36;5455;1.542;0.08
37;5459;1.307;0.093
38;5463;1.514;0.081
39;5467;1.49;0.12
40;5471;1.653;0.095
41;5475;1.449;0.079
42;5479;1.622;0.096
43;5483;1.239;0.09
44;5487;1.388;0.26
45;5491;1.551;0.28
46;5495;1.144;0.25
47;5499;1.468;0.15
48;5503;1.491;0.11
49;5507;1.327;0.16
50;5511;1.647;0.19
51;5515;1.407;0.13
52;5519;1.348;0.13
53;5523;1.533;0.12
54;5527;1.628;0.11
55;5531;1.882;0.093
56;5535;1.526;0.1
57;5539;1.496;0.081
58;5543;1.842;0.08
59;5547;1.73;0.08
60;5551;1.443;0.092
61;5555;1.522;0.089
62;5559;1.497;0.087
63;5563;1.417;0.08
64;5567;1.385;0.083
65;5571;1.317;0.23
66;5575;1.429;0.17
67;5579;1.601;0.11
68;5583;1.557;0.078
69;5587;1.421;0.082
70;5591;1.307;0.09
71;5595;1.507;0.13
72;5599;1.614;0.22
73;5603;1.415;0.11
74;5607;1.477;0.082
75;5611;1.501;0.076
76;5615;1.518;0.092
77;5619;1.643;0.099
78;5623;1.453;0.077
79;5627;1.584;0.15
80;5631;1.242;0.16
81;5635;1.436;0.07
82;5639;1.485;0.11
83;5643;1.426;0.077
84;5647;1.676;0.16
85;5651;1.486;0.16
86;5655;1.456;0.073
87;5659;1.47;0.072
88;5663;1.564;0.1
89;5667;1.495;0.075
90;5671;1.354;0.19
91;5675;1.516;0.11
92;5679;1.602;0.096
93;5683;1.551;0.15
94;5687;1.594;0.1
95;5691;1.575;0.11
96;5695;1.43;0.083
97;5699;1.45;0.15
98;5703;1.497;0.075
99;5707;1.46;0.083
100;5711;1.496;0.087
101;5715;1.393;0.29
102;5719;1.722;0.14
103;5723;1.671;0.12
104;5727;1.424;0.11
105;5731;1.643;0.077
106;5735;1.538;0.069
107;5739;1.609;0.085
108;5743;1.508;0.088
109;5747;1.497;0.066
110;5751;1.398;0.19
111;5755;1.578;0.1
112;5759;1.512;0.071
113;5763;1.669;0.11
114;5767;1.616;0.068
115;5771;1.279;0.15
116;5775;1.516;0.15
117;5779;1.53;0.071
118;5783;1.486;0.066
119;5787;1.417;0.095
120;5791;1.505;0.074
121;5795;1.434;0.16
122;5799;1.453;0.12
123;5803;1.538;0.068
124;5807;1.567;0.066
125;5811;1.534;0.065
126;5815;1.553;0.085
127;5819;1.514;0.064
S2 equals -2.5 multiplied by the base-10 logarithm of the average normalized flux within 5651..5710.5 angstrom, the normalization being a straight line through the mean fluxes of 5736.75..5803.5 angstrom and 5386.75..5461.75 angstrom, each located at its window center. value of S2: 0.02 mag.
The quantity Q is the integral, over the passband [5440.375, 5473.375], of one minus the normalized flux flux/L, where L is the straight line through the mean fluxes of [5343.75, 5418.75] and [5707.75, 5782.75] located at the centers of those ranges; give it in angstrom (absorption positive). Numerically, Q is 1.9 angstrom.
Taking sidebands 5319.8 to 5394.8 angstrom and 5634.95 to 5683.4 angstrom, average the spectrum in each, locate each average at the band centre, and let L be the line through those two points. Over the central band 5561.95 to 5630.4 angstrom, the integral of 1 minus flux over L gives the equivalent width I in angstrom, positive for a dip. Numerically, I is 0.9 angstrom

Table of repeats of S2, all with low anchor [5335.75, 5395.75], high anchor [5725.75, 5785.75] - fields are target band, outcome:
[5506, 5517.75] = 0.024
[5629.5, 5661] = 0.034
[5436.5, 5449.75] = 0.023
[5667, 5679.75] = 0.023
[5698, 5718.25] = 0.029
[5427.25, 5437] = 0.089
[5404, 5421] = -0.216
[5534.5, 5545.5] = -0.097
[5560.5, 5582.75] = 0.045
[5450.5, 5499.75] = 0.033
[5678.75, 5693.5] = -0.042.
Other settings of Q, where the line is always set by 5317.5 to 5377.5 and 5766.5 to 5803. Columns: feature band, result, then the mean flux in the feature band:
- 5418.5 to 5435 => -1.6 angstrom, 1.58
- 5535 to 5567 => -2.2 angstrom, 1.55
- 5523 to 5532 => -1.5 angstrom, 1.69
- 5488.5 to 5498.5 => 0.6 angstrom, 1.37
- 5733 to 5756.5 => -0.9 angstrom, 1.52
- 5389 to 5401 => -0.9 angstrom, 1.55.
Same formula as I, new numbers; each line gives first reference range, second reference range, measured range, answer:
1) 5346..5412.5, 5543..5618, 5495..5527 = 1.67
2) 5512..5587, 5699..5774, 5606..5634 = 0.76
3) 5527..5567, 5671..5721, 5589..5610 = 1.29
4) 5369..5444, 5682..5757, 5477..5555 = 3.59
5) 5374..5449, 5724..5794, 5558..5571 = 1.33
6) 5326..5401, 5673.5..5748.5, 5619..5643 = 1.06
